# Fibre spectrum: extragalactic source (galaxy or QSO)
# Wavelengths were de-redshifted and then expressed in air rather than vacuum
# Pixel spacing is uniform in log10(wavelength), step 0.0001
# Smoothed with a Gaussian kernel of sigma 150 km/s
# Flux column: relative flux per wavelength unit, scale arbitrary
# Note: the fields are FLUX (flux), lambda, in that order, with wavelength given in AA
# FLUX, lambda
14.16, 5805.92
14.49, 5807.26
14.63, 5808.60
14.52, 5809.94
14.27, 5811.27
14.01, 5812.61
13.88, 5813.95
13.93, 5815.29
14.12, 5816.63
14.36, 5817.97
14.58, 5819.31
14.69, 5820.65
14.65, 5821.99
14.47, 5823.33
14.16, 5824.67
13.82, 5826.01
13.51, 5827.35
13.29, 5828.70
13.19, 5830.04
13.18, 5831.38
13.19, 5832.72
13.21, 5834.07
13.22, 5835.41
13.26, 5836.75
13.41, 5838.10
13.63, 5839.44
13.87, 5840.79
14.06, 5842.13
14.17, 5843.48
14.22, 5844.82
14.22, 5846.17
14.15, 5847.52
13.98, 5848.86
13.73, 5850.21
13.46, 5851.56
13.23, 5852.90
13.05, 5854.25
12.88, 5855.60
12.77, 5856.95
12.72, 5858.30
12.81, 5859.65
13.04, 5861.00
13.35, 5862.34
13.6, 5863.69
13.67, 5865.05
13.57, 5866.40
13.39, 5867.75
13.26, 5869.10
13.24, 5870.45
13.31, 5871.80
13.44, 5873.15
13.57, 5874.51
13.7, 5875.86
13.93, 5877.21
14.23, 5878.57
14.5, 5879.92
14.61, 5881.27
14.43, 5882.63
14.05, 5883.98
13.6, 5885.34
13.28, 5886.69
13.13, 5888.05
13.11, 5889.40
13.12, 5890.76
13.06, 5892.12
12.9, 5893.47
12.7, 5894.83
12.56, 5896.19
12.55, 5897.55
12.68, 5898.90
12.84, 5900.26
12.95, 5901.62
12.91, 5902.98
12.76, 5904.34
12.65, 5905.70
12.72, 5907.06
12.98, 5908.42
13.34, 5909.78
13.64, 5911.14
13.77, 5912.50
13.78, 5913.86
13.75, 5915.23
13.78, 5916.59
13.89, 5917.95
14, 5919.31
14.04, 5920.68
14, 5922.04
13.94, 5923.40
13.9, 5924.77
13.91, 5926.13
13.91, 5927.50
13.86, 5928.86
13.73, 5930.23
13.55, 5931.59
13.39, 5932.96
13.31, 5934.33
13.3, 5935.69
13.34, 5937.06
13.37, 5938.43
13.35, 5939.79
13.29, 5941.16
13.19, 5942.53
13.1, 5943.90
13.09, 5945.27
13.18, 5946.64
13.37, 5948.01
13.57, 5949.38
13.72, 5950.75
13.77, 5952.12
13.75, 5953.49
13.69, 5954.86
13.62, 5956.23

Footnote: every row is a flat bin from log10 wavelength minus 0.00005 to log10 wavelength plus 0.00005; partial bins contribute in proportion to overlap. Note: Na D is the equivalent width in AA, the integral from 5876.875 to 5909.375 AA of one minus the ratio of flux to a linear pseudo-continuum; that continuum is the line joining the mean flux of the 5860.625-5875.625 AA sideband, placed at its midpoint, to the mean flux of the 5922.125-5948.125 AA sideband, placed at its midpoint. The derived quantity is 0.47 AA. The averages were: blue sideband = 13.4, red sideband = 13.5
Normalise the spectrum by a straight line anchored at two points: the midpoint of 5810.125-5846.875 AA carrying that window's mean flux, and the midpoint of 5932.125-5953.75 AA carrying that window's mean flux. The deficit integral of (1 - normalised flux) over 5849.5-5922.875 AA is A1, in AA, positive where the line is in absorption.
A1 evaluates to 1.35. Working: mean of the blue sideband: 13.9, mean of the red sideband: 13.4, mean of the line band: 13.4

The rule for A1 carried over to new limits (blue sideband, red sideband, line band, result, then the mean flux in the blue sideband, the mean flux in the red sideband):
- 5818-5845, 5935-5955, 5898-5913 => 0.6 AA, 13.8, 13.4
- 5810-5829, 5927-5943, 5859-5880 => 0.5 AA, 14.2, 13.5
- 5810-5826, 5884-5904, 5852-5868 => 0.5 AA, 14.3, 13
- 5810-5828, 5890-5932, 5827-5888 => 1.3 AA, 14.2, 13.4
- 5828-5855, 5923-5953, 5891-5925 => 0.6 AA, 13.6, 13.5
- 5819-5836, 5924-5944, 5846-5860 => 0.4 AA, 13.8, 13.5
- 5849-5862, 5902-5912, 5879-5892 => -0.7 AA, 13.1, 13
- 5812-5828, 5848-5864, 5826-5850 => 0.1 AA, 14.2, 13.2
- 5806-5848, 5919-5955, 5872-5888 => -0.1 AA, 13.9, 13.6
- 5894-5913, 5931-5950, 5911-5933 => -1.2 AA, 12.9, 13.3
